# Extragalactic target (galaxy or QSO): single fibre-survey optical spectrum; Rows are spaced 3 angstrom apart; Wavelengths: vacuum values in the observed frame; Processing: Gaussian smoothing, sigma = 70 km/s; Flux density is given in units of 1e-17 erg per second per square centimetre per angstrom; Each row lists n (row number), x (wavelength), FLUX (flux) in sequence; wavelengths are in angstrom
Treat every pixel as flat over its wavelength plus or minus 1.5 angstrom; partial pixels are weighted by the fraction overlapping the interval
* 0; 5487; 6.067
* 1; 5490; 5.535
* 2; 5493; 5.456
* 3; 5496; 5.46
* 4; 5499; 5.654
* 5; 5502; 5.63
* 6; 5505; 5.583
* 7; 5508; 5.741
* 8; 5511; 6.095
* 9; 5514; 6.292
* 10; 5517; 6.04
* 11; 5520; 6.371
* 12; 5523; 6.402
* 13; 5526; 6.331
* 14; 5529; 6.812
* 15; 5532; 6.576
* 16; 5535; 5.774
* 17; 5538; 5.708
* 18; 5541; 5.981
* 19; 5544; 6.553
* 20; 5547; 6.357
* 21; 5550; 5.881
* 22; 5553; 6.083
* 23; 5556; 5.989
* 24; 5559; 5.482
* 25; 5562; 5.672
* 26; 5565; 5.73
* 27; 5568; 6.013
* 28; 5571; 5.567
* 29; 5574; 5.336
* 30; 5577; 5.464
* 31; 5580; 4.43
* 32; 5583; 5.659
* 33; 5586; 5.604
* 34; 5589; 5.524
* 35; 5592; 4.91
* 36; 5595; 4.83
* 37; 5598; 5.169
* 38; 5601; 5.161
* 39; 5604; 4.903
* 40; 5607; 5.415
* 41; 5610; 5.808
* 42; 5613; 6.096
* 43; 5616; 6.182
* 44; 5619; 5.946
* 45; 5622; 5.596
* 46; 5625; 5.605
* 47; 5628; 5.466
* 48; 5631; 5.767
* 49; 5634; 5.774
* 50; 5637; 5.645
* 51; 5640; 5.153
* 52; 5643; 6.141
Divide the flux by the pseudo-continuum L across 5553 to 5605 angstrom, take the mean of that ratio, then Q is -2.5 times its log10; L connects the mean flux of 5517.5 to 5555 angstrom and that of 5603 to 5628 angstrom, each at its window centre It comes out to 0.10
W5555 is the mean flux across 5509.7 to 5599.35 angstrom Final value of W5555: 5.82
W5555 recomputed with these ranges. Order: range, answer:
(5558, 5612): 5.38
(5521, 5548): 6.28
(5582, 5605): 5.22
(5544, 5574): 5.87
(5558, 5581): 5.48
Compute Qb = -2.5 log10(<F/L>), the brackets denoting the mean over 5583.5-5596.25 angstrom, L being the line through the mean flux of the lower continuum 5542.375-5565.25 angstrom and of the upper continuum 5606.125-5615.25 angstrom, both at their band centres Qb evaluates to 0.12 mag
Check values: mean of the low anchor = 5.98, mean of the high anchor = 5.83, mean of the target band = 5.26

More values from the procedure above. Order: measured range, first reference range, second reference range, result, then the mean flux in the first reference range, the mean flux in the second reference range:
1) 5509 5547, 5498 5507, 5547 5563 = -0.09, 5.63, 5.88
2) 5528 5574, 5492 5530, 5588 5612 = -0.06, 5.99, 5.23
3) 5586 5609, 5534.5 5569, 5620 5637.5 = 0.12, 5.94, 5.65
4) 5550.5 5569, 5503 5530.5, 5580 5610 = -0.03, 6.18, 5.23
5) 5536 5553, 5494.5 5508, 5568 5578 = -0.10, 5.6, 5.54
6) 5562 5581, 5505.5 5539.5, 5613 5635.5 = 0.10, 6.18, 5.78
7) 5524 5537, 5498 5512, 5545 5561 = -0.09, 5.73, 5.97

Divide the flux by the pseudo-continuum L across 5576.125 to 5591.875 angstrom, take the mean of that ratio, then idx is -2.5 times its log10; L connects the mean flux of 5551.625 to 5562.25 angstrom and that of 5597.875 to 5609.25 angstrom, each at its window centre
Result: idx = 0.03 mag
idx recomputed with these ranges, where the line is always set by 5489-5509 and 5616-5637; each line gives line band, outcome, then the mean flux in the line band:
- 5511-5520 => -0.11 mag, 6.19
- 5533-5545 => -0.07 mag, 6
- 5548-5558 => -0.06 mag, 5.98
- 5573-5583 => 0.10 mag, 5.15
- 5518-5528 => -0.14 mag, 6.37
